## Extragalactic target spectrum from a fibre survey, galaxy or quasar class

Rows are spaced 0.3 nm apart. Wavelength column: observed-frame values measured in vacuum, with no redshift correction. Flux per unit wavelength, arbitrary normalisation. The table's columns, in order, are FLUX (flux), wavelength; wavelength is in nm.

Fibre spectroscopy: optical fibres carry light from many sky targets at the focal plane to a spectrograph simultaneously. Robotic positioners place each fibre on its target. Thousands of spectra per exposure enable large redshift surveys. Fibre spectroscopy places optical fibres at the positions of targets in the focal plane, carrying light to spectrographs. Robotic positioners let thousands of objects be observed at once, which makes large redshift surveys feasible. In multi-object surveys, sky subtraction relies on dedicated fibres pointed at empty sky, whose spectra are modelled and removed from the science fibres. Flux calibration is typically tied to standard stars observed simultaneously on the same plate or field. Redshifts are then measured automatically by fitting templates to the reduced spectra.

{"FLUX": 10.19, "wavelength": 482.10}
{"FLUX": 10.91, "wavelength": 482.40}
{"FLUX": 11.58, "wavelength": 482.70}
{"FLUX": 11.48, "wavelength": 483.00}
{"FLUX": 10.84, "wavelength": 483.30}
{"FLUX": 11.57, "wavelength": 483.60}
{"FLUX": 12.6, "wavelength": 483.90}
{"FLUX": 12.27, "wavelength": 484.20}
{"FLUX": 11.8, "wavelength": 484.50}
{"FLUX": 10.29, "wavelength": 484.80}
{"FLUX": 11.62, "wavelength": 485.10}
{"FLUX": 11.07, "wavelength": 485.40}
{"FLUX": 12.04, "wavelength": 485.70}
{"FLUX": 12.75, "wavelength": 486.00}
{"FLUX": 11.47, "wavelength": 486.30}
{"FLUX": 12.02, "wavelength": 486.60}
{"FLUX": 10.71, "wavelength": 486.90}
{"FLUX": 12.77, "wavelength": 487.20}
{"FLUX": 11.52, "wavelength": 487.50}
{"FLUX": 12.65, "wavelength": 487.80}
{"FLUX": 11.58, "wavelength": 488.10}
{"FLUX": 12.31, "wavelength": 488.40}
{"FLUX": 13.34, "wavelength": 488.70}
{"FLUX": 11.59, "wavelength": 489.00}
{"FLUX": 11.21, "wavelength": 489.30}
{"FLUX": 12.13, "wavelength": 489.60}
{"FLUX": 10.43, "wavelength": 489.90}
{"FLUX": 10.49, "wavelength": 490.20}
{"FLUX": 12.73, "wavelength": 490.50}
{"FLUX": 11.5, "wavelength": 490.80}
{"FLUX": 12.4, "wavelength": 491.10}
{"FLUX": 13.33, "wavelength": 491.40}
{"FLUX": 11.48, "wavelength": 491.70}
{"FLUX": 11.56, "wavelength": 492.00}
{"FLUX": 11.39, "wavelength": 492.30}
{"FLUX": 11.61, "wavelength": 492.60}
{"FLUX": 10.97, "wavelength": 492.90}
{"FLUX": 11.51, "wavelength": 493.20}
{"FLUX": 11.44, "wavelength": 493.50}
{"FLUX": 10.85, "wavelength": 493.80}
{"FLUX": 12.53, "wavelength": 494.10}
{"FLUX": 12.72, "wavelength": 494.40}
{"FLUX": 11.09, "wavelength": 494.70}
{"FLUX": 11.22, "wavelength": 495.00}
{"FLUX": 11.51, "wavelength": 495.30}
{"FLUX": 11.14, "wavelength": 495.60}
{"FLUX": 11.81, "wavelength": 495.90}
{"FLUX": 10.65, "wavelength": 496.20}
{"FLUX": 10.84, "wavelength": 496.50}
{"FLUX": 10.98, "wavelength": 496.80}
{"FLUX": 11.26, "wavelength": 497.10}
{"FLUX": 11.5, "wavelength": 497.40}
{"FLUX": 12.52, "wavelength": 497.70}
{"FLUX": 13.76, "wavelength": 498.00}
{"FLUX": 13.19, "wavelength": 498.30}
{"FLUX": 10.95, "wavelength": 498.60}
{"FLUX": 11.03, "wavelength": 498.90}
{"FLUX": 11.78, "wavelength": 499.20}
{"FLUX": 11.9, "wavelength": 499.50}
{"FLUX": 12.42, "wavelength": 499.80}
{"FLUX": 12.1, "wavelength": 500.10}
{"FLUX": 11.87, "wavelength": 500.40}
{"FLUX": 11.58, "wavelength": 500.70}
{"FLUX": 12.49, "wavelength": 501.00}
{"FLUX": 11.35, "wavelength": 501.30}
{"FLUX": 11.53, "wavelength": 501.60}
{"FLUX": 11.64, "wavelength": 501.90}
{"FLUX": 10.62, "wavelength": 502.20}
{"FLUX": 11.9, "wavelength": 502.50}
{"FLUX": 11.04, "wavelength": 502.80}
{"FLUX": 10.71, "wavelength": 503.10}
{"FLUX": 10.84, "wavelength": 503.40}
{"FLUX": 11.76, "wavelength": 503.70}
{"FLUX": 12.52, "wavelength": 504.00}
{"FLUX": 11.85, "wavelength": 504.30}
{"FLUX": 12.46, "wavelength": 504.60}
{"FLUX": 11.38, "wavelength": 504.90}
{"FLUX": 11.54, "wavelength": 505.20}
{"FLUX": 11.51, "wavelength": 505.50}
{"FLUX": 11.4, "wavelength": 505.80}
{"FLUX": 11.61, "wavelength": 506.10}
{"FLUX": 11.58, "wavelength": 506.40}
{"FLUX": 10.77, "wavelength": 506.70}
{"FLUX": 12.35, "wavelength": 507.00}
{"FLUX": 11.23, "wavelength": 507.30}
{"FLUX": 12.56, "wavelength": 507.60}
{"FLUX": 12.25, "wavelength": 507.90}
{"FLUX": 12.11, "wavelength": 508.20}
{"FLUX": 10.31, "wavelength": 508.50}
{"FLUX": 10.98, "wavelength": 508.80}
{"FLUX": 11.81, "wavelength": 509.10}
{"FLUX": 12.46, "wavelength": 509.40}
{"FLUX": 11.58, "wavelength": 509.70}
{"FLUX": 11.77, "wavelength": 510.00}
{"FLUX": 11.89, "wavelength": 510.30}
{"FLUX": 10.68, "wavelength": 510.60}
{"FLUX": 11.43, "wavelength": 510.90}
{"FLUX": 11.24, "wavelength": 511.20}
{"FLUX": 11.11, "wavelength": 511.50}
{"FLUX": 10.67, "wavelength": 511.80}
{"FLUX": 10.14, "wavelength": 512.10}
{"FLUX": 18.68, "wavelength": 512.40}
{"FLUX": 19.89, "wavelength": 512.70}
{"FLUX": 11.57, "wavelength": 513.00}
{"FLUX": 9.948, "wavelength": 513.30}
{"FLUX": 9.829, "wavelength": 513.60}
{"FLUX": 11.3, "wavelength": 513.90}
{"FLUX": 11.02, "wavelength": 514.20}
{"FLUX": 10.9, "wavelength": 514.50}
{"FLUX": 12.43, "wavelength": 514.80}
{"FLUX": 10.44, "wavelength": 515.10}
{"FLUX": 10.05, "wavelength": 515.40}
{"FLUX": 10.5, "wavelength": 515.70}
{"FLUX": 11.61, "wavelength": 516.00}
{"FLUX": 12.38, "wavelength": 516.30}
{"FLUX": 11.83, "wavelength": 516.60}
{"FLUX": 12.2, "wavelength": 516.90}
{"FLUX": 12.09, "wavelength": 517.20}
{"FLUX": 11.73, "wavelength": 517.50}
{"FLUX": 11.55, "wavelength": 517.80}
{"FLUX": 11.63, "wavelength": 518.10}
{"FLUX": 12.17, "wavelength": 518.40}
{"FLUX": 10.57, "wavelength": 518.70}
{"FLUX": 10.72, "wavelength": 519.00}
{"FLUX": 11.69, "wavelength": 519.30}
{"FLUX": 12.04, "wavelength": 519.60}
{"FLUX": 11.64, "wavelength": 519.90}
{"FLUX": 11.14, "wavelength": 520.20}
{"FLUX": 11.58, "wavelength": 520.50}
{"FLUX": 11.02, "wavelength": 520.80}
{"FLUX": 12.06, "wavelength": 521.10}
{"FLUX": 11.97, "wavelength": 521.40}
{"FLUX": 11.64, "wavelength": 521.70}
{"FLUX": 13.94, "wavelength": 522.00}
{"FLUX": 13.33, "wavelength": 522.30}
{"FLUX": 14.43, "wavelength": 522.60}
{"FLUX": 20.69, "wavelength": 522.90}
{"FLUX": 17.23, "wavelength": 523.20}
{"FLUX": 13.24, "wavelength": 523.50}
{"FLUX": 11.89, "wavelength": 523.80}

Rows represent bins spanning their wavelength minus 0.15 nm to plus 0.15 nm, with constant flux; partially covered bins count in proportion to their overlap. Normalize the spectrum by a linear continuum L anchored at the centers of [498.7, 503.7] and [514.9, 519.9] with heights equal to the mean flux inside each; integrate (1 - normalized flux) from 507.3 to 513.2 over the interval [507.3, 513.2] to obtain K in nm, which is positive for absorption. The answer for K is -0.37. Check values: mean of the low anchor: 11.6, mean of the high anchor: 11.5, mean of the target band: 12.2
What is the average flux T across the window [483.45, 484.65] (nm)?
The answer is 12.1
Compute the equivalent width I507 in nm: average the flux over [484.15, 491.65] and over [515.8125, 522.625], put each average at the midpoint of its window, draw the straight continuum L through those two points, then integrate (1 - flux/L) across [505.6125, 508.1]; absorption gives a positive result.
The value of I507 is 0.03 nm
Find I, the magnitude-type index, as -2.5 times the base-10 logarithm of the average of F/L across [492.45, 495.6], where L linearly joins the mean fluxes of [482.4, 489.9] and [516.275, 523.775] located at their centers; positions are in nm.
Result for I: 0.04 mag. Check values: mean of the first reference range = 11.8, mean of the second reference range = 12.6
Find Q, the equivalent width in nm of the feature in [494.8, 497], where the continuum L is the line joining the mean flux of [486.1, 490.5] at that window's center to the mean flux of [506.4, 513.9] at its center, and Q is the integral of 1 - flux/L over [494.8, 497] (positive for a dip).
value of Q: 0.12 nm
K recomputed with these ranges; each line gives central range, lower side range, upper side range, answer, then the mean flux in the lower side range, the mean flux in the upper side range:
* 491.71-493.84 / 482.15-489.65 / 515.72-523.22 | 0.091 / 11.7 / 12.4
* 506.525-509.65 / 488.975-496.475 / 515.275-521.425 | -0.037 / 11.6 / 11.5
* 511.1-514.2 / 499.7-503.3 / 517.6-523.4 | -0.041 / 11.6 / 12.7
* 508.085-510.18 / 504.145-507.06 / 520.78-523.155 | 0.096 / 11.6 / 13.9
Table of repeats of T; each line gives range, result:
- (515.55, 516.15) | 11.1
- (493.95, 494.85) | 12.1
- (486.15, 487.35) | 11.7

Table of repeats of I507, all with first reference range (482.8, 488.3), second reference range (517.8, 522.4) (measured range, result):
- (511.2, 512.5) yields -0.05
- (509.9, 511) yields 0.03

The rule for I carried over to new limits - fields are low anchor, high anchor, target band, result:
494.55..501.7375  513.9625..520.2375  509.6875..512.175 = 0.03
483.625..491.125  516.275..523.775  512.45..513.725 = -0.08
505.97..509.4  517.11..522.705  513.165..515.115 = 0.09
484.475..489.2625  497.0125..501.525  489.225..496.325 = 0.03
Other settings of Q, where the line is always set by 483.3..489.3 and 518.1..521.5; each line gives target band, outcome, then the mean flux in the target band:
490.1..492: -0.031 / 12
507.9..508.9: 0.027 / 11.3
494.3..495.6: 0.025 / 11.5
